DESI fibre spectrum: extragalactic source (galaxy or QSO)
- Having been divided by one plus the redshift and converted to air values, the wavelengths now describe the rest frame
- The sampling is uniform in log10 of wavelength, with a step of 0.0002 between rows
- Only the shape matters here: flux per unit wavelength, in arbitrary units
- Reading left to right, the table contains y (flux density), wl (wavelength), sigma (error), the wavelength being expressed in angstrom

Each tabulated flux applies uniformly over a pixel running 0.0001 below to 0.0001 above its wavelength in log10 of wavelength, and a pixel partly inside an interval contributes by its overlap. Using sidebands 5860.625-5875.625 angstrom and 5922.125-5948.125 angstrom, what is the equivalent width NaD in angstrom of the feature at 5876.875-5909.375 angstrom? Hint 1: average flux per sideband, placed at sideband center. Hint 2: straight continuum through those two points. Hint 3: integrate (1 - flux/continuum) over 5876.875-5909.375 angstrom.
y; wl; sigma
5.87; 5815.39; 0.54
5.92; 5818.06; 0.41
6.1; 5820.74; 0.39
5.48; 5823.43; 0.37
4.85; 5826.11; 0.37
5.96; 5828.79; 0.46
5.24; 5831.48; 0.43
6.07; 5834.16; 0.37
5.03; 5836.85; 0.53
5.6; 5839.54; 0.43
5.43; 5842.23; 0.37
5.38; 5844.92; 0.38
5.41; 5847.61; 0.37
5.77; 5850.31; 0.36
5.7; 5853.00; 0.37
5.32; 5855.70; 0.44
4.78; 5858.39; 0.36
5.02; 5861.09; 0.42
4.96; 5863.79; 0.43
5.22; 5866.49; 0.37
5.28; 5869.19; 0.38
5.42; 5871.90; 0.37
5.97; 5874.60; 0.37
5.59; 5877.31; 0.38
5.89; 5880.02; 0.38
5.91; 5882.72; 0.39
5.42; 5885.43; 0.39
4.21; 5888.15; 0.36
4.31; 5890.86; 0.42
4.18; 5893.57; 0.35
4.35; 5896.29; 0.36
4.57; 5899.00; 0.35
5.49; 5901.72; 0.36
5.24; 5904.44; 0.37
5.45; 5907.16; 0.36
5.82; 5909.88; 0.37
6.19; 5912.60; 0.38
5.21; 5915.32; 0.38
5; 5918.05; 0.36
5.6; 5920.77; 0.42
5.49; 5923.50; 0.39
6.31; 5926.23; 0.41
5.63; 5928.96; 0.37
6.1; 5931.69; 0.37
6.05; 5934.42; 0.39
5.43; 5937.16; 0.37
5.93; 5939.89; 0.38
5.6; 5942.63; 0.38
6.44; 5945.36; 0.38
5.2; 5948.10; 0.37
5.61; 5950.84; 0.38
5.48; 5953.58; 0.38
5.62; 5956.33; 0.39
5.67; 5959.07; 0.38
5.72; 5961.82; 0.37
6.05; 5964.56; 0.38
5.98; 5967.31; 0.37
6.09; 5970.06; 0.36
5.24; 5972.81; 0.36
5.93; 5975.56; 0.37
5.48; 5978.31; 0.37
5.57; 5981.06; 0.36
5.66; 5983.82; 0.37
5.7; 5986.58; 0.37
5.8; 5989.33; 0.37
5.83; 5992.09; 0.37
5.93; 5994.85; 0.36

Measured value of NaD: 2.7 angstrom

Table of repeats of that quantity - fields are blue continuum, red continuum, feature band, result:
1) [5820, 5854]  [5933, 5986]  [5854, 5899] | 3.93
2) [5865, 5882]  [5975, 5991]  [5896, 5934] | 0.72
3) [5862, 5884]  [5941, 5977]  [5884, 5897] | 2.46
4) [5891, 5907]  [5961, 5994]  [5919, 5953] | -3.42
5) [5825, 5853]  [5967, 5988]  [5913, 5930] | 0.11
